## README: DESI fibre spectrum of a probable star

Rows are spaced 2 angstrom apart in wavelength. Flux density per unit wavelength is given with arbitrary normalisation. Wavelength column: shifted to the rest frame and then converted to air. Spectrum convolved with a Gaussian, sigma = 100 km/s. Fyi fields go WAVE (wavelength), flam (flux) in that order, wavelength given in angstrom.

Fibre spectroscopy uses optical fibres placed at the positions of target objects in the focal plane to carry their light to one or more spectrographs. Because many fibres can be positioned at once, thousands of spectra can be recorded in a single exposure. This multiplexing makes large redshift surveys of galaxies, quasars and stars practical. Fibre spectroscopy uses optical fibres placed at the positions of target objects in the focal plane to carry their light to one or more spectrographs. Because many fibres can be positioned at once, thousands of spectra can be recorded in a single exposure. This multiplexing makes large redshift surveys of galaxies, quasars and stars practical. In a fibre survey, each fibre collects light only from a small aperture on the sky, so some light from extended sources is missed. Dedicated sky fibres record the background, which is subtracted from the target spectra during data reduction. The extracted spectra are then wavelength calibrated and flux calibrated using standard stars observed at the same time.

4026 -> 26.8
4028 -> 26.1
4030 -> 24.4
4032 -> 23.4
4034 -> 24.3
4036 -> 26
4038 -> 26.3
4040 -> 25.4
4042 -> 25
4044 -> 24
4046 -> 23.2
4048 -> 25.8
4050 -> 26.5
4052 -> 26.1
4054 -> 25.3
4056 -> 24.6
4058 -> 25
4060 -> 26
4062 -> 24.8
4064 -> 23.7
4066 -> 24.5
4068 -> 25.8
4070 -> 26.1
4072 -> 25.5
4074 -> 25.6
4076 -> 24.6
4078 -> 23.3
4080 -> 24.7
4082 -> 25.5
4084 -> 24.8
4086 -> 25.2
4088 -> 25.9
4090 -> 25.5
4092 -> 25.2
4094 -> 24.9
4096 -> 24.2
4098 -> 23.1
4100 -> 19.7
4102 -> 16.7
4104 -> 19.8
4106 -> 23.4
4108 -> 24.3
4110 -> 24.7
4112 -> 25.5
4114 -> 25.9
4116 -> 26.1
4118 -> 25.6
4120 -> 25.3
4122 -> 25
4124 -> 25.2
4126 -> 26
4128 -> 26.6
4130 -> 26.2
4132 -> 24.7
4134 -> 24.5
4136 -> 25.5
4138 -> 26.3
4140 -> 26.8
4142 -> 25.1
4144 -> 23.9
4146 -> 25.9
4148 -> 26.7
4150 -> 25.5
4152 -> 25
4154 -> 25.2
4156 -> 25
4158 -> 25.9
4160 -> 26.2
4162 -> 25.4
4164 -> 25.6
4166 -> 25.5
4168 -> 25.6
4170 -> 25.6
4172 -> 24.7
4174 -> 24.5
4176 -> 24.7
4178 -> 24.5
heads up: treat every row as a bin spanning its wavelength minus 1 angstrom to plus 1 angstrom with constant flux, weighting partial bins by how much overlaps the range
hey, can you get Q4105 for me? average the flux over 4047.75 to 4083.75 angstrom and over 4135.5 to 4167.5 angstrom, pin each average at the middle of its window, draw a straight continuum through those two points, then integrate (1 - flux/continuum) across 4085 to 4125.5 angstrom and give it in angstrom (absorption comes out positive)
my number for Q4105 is 2.0 angstrom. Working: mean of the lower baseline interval 25.2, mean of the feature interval 24.1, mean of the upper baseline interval 25.6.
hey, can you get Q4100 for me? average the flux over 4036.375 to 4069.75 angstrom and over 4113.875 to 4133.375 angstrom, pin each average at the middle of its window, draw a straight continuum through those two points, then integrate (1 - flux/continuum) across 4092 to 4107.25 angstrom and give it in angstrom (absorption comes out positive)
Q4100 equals 2.1 angstrom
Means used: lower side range 25.2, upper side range 25.6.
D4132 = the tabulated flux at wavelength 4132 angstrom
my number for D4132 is 24.7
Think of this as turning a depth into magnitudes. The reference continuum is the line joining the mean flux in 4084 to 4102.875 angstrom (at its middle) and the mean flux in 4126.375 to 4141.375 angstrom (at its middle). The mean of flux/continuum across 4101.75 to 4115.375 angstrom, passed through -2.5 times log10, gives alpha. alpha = 0.05 mag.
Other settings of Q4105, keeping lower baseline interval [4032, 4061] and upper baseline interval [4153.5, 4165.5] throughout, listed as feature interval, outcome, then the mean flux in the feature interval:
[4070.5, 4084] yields 0.2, 24.9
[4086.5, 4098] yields 0.2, 25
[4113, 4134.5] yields -0.1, 25.6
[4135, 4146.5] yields 0.0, 25.6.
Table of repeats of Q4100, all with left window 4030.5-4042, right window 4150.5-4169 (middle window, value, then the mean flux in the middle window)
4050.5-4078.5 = 0.0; 25.1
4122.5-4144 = -0.2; 25.6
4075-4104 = 1.8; 23.7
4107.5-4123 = 0.0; 25.3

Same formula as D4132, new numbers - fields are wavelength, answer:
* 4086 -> 25.2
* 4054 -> 25.3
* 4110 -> 24.7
